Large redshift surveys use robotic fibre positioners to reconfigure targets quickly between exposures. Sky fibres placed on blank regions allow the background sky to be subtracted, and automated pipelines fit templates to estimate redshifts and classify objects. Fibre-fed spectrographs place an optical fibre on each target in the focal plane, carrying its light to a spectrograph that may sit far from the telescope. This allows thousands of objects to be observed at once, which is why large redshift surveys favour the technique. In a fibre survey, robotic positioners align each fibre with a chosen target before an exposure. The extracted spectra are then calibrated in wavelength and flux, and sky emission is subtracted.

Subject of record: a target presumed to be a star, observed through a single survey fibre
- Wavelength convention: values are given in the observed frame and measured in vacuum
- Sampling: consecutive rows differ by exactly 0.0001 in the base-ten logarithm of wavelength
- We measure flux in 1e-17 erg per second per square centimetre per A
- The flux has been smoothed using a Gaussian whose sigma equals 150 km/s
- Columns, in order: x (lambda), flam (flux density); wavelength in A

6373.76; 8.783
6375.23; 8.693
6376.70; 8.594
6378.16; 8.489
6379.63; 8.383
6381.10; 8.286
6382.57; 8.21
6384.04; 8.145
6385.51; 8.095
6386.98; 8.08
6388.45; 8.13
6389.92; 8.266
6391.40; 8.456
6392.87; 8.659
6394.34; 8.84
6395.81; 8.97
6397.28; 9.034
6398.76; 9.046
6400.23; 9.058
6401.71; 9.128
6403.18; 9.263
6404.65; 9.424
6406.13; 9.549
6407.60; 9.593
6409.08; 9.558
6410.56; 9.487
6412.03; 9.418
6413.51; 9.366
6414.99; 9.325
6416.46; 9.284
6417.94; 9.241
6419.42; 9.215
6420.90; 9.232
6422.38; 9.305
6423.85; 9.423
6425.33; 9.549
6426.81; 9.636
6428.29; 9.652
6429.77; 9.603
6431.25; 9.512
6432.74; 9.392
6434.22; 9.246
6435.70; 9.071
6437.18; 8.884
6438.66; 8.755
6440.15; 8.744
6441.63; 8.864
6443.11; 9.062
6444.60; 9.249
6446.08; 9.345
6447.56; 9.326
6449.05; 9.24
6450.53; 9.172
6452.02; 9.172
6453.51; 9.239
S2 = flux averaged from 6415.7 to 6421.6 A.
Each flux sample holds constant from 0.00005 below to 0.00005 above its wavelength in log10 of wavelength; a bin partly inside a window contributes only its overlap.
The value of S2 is 9.25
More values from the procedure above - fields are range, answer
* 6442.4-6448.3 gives 9.25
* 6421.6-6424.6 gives 9.38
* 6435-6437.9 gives 8.98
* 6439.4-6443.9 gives 8.88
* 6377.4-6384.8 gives 8.31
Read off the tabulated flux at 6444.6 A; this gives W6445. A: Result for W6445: 9.249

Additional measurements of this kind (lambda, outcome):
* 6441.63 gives 8.864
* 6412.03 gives 9.418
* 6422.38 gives 9.305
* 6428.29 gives 9.652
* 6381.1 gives 8.286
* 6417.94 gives 9.241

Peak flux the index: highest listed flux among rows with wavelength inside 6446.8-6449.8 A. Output 9.326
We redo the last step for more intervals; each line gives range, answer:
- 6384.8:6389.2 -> 8.13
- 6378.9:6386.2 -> 8.383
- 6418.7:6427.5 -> 9.636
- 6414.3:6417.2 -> 9.325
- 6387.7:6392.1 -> 8.456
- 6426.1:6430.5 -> 9.652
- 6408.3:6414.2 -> 9.558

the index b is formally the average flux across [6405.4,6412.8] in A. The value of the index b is 9.52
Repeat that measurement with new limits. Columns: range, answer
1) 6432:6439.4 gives 9.08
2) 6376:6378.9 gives 8.56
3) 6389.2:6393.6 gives 8.45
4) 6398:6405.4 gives 9.18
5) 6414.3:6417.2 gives 9.32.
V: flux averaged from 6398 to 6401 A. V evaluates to 9.02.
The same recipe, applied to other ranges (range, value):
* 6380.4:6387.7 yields 8.16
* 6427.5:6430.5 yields 9.63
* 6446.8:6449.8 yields 9.3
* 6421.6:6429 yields 9.52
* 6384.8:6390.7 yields 8.14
